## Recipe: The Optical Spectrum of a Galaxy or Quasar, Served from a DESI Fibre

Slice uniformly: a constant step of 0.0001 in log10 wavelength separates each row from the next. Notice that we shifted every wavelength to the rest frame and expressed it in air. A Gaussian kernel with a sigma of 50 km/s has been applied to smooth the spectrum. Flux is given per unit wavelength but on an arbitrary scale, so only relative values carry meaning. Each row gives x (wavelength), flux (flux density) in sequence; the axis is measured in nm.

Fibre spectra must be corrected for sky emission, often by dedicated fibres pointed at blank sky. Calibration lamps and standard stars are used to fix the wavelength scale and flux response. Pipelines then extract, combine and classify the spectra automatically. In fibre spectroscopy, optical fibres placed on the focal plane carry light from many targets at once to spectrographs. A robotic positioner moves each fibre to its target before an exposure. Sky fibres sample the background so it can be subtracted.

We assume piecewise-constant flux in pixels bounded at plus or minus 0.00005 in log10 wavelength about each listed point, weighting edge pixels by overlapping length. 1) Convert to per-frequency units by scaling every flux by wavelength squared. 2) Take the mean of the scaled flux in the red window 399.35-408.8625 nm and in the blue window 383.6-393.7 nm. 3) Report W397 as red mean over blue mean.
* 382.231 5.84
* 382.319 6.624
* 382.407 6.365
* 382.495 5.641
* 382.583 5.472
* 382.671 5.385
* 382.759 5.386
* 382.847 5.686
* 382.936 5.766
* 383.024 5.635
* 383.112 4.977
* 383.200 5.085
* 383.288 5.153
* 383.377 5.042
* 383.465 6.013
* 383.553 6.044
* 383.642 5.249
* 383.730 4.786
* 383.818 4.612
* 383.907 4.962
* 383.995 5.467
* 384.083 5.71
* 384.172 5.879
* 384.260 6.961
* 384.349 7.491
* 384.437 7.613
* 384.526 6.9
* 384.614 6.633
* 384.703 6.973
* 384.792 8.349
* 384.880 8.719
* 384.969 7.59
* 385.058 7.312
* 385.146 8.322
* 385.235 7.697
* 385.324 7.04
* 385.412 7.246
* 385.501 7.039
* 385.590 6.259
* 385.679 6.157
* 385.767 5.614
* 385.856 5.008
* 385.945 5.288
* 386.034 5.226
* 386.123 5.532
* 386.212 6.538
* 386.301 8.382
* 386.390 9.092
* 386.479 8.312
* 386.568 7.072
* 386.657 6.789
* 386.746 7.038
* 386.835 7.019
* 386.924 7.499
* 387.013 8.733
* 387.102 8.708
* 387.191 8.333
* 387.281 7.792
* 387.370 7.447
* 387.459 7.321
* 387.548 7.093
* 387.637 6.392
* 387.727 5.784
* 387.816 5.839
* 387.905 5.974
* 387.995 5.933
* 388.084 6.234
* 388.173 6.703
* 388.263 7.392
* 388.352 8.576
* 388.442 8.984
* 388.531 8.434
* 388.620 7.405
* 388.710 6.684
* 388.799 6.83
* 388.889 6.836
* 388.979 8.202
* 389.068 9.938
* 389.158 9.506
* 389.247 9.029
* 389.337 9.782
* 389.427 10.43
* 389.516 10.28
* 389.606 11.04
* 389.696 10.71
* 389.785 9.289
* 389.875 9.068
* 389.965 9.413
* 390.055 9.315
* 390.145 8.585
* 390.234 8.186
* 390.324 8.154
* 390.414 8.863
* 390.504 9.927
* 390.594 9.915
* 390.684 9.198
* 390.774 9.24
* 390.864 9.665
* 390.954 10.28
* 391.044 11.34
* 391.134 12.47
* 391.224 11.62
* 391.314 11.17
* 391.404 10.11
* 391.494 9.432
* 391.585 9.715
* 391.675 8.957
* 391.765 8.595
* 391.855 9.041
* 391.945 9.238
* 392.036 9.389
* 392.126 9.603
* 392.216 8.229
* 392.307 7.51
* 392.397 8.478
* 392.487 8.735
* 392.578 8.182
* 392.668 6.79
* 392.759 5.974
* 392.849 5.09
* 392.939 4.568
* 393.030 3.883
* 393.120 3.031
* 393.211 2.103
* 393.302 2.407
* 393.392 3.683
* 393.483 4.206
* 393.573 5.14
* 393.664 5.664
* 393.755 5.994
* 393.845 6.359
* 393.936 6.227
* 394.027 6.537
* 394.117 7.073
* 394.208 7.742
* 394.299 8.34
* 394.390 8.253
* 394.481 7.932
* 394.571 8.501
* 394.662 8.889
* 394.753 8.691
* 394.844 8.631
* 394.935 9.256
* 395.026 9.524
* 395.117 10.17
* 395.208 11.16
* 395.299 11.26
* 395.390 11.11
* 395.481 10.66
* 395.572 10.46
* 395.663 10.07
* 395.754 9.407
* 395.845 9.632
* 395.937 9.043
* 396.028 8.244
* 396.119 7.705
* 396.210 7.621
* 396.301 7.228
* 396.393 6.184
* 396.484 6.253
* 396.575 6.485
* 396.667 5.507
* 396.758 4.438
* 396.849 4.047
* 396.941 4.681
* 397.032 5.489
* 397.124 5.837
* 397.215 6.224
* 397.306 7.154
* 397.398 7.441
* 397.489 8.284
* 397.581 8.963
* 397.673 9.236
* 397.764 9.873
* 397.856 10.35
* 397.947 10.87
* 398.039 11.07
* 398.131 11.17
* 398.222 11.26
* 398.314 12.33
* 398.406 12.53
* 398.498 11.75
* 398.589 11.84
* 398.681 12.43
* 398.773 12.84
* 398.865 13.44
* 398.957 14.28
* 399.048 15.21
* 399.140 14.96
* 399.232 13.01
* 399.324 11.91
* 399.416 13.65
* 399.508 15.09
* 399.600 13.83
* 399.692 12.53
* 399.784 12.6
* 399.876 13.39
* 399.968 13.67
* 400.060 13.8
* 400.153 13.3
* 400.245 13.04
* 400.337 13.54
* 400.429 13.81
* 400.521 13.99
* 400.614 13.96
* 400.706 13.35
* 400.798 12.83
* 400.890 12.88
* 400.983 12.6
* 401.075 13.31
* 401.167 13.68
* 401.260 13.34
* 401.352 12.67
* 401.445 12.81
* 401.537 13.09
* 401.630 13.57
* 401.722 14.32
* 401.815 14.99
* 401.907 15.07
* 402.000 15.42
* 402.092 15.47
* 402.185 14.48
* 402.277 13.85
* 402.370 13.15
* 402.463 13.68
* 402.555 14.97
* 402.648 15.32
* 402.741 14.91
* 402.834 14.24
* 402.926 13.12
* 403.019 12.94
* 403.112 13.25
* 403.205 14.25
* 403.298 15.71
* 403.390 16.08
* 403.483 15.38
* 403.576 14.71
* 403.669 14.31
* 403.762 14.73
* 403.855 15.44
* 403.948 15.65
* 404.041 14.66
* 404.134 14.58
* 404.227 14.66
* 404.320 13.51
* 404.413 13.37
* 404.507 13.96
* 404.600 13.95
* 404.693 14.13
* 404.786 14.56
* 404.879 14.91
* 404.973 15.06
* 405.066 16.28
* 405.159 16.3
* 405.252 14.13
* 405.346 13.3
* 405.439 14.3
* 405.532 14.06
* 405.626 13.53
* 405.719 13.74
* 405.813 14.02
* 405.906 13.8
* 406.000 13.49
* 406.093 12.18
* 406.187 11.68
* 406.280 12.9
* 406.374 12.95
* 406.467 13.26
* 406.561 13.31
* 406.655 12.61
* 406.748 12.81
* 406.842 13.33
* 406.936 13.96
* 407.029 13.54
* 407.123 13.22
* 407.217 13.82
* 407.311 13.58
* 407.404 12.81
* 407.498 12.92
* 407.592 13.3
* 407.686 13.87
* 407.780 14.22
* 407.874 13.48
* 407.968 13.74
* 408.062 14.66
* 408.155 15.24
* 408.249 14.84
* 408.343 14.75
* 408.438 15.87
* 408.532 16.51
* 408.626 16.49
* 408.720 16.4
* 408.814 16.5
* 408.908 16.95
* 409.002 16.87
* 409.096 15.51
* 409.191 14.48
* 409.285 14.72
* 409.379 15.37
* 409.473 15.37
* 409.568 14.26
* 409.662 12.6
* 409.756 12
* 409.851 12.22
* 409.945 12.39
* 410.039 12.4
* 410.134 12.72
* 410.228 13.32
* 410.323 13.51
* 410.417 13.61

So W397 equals 2.0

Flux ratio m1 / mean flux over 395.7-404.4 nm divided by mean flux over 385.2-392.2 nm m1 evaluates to 1.5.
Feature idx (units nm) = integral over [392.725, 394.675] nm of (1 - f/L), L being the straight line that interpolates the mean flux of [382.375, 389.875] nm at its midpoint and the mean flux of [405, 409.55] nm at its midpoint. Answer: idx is 0.79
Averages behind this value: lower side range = 7.05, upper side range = 14.3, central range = 5.75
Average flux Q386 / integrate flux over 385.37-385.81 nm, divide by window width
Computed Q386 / 6.46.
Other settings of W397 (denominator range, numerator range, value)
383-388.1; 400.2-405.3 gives 2.33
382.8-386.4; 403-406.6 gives 2.48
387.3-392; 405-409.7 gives 1.78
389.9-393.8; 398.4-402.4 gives 1.79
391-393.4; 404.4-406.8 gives 1.89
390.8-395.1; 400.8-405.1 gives 1.94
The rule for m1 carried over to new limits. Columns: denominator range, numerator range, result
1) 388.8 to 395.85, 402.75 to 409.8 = 1.69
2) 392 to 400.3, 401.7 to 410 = 1.59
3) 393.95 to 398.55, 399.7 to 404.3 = 1.63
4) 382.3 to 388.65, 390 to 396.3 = 1.24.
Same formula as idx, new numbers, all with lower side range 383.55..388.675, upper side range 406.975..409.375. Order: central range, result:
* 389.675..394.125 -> 0.47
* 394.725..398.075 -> 0.70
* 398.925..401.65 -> -0.35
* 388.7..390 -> -0.18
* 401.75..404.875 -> -0.36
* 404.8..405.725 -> -0.06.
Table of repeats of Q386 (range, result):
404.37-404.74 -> 13.8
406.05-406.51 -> 12.6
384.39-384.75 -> 7.04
